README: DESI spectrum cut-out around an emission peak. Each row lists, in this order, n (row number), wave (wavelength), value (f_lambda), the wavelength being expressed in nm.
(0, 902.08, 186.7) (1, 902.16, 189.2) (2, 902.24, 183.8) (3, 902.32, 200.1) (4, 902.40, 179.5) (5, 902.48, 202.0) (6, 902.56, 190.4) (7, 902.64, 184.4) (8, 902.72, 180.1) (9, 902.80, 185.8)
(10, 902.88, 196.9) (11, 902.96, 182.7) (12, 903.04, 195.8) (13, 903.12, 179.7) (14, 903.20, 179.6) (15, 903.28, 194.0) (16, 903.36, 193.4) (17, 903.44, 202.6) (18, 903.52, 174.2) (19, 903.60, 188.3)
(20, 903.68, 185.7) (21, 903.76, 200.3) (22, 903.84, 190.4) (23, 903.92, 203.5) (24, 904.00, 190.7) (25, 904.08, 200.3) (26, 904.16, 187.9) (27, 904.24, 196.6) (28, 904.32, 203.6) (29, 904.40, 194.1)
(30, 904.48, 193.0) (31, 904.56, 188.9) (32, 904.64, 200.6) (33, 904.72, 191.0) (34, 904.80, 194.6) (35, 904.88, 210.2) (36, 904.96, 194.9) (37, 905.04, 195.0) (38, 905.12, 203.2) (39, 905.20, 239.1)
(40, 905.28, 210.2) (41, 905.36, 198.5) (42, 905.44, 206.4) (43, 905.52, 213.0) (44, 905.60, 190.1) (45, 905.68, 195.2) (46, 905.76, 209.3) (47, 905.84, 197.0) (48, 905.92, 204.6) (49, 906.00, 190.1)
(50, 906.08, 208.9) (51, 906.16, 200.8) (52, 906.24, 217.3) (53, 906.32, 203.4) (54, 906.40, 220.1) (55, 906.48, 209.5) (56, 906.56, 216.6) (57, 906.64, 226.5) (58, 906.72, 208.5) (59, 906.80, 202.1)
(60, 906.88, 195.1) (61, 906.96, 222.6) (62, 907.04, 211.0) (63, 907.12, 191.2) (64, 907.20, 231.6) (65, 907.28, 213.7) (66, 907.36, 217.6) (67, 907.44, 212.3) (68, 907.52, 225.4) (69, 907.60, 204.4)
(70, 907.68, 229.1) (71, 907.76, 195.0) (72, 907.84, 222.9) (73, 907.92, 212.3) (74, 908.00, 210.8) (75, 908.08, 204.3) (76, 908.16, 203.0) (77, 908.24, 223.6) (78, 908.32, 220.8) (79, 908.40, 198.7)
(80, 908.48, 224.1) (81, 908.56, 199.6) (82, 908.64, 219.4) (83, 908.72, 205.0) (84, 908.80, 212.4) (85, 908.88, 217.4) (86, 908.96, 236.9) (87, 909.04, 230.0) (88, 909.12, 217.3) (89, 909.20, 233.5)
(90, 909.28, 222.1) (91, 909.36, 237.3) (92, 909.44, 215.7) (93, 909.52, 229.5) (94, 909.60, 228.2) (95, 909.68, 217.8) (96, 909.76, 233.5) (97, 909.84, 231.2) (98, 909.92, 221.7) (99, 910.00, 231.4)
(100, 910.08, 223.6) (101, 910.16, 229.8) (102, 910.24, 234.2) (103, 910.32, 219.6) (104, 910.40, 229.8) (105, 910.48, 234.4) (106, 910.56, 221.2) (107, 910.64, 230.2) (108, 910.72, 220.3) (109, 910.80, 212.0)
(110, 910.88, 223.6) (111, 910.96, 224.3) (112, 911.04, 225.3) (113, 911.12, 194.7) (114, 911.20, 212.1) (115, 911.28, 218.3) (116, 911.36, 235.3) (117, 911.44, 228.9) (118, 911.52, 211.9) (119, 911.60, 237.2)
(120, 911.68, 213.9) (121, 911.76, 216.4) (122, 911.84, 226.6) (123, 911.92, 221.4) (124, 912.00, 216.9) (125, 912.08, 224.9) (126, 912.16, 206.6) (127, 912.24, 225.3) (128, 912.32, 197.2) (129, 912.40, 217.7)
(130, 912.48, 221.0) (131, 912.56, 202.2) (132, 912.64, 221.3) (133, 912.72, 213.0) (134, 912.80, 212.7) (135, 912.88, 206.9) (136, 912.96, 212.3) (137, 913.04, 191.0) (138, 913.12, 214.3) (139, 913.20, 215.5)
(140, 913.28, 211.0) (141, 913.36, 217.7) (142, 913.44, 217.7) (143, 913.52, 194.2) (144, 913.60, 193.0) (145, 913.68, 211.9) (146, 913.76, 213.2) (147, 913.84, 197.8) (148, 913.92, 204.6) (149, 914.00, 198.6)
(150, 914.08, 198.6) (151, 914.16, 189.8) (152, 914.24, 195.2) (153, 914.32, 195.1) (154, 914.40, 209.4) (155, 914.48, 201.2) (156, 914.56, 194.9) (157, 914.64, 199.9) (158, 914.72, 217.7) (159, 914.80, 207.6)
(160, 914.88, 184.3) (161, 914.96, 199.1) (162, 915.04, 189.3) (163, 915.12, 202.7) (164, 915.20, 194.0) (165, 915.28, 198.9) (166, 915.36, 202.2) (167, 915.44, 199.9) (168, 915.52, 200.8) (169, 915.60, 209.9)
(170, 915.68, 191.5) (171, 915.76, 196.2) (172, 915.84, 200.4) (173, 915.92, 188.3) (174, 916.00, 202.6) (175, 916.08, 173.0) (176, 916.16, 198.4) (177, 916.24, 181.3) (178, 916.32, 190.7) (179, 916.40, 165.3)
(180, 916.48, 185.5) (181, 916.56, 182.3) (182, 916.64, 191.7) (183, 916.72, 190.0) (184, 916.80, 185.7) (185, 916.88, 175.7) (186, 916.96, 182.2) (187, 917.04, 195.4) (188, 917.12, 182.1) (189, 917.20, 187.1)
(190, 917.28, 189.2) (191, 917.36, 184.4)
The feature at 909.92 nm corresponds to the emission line Mg II 2798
